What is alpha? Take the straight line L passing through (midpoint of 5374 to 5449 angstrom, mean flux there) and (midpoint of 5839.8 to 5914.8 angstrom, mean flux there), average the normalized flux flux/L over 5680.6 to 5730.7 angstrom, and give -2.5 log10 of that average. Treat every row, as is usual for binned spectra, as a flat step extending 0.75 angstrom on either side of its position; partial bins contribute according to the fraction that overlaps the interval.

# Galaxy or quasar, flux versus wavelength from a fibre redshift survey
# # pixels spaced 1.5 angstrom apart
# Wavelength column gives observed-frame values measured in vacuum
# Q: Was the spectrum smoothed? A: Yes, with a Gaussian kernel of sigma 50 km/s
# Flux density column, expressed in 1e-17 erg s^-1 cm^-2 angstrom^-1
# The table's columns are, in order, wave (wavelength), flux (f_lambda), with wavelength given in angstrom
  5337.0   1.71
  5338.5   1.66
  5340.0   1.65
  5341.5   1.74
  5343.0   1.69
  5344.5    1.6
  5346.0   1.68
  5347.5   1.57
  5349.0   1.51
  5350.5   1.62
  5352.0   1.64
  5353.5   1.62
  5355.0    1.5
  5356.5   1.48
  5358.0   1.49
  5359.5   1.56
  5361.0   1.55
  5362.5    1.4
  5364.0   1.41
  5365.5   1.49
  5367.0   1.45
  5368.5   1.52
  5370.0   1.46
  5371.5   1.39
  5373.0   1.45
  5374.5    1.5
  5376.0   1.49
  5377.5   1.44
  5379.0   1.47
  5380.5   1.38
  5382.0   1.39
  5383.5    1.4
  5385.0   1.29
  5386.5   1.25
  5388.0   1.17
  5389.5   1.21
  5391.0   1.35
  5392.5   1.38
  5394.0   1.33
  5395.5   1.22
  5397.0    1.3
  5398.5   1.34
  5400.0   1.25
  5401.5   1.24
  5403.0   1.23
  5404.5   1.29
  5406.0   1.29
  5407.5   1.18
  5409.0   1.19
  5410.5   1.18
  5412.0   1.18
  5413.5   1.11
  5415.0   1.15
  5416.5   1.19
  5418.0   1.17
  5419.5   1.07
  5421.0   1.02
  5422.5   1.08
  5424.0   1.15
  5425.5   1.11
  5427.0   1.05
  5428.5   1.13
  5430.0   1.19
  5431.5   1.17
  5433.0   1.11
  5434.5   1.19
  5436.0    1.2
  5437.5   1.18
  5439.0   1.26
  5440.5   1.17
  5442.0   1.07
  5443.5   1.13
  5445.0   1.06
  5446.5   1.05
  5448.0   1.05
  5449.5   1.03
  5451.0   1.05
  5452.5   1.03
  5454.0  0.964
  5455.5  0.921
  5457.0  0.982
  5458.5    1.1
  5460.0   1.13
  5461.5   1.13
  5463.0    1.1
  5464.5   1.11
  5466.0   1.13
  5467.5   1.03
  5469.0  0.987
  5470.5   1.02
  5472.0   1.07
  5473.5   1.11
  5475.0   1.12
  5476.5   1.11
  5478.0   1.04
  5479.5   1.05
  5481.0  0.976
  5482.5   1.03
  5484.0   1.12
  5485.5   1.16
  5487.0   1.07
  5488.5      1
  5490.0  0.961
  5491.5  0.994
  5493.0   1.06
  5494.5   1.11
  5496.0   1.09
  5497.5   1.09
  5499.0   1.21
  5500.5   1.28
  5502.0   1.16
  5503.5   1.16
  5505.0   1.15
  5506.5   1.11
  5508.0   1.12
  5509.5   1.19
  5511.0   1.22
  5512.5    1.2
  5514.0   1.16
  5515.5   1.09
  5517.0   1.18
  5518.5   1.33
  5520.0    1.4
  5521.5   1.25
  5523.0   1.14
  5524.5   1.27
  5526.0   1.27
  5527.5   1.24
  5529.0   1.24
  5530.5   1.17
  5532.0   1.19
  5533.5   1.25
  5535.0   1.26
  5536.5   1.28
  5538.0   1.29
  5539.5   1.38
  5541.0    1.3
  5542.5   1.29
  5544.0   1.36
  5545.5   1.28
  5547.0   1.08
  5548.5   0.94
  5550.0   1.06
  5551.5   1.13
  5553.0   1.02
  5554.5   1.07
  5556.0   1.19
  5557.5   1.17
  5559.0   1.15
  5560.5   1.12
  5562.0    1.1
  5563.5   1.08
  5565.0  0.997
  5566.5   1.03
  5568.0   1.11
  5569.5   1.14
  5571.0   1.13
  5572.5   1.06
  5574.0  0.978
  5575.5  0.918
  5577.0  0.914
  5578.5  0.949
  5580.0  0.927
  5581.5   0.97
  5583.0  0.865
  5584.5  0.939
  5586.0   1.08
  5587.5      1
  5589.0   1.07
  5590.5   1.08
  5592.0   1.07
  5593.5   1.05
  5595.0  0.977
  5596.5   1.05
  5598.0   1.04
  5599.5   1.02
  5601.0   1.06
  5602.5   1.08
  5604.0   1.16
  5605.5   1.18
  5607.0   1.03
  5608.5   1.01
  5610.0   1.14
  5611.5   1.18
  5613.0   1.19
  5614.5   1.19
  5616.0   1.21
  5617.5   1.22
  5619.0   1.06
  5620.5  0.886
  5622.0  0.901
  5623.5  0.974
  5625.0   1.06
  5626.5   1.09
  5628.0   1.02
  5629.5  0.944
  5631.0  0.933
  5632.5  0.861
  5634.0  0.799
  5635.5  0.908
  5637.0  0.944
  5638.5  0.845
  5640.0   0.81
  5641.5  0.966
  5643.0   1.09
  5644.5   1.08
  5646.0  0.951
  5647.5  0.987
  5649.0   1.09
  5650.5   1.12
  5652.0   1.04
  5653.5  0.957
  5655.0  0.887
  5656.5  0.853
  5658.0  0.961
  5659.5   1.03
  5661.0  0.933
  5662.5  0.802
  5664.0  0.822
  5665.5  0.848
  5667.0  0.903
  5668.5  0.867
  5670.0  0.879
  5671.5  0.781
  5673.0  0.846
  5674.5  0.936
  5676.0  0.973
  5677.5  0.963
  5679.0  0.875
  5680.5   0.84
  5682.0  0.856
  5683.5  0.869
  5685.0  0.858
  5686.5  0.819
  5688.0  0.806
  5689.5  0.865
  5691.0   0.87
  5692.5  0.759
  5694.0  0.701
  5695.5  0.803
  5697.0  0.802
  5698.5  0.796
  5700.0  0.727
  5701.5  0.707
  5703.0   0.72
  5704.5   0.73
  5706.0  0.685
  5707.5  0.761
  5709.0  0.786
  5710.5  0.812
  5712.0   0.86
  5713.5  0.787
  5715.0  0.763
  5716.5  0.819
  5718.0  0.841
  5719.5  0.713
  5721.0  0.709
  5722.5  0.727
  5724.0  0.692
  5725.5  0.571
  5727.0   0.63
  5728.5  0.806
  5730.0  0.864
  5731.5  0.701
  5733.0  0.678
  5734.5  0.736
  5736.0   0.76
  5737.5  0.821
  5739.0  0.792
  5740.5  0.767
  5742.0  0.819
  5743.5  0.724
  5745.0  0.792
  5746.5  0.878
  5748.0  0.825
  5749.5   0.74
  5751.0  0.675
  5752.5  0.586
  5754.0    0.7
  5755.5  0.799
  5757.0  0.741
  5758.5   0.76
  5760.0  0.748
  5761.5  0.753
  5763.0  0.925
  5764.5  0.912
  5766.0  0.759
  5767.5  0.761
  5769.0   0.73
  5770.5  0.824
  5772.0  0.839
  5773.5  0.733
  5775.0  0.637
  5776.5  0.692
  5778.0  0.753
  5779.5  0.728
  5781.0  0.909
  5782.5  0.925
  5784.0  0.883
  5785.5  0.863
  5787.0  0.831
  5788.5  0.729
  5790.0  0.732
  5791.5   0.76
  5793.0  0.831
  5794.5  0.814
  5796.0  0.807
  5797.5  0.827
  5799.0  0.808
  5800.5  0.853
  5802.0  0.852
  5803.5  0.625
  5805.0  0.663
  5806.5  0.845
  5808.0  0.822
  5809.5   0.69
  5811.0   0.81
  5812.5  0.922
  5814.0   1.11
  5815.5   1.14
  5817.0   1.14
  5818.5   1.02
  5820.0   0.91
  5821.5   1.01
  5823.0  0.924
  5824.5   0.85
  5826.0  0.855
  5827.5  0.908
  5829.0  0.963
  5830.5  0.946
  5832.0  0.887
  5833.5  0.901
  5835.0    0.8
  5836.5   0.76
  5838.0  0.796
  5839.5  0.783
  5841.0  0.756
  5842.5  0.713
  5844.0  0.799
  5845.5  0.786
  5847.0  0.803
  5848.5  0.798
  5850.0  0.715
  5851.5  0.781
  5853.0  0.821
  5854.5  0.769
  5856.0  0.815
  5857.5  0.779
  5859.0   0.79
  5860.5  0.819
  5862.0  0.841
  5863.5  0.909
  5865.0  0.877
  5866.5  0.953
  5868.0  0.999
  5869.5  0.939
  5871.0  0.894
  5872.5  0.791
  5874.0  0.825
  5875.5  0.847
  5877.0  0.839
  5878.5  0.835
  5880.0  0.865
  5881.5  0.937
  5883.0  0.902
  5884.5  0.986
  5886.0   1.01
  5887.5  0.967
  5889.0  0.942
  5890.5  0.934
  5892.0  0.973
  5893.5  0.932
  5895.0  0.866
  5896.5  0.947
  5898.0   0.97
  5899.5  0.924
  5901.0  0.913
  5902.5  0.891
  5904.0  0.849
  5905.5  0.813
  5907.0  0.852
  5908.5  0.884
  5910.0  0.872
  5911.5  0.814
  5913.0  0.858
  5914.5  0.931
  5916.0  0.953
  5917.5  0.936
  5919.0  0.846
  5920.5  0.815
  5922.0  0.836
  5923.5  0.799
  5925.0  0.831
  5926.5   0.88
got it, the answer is 0.27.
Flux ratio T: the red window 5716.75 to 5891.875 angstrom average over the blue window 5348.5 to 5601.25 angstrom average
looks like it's 0.70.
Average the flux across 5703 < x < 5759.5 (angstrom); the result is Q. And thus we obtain 0.752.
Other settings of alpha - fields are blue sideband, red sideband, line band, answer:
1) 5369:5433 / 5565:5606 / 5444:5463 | 0.14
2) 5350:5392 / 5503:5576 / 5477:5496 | 0.19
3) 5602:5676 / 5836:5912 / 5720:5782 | 0.22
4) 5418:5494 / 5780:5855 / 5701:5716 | 0.20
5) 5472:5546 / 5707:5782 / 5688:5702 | 0.09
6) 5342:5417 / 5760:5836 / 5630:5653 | 0.09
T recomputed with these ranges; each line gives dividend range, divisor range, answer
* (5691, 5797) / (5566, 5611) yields 0.74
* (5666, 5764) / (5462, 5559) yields 0.68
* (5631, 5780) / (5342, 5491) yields 0.66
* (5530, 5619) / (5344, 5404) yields 0.78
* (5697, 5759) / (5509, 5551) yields 0.61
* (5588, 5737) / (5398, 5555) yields 0.79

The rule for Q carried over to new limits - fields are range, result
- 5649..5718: 0.849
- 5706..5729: 0.749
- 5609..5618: 1.18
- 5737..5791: 0.78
